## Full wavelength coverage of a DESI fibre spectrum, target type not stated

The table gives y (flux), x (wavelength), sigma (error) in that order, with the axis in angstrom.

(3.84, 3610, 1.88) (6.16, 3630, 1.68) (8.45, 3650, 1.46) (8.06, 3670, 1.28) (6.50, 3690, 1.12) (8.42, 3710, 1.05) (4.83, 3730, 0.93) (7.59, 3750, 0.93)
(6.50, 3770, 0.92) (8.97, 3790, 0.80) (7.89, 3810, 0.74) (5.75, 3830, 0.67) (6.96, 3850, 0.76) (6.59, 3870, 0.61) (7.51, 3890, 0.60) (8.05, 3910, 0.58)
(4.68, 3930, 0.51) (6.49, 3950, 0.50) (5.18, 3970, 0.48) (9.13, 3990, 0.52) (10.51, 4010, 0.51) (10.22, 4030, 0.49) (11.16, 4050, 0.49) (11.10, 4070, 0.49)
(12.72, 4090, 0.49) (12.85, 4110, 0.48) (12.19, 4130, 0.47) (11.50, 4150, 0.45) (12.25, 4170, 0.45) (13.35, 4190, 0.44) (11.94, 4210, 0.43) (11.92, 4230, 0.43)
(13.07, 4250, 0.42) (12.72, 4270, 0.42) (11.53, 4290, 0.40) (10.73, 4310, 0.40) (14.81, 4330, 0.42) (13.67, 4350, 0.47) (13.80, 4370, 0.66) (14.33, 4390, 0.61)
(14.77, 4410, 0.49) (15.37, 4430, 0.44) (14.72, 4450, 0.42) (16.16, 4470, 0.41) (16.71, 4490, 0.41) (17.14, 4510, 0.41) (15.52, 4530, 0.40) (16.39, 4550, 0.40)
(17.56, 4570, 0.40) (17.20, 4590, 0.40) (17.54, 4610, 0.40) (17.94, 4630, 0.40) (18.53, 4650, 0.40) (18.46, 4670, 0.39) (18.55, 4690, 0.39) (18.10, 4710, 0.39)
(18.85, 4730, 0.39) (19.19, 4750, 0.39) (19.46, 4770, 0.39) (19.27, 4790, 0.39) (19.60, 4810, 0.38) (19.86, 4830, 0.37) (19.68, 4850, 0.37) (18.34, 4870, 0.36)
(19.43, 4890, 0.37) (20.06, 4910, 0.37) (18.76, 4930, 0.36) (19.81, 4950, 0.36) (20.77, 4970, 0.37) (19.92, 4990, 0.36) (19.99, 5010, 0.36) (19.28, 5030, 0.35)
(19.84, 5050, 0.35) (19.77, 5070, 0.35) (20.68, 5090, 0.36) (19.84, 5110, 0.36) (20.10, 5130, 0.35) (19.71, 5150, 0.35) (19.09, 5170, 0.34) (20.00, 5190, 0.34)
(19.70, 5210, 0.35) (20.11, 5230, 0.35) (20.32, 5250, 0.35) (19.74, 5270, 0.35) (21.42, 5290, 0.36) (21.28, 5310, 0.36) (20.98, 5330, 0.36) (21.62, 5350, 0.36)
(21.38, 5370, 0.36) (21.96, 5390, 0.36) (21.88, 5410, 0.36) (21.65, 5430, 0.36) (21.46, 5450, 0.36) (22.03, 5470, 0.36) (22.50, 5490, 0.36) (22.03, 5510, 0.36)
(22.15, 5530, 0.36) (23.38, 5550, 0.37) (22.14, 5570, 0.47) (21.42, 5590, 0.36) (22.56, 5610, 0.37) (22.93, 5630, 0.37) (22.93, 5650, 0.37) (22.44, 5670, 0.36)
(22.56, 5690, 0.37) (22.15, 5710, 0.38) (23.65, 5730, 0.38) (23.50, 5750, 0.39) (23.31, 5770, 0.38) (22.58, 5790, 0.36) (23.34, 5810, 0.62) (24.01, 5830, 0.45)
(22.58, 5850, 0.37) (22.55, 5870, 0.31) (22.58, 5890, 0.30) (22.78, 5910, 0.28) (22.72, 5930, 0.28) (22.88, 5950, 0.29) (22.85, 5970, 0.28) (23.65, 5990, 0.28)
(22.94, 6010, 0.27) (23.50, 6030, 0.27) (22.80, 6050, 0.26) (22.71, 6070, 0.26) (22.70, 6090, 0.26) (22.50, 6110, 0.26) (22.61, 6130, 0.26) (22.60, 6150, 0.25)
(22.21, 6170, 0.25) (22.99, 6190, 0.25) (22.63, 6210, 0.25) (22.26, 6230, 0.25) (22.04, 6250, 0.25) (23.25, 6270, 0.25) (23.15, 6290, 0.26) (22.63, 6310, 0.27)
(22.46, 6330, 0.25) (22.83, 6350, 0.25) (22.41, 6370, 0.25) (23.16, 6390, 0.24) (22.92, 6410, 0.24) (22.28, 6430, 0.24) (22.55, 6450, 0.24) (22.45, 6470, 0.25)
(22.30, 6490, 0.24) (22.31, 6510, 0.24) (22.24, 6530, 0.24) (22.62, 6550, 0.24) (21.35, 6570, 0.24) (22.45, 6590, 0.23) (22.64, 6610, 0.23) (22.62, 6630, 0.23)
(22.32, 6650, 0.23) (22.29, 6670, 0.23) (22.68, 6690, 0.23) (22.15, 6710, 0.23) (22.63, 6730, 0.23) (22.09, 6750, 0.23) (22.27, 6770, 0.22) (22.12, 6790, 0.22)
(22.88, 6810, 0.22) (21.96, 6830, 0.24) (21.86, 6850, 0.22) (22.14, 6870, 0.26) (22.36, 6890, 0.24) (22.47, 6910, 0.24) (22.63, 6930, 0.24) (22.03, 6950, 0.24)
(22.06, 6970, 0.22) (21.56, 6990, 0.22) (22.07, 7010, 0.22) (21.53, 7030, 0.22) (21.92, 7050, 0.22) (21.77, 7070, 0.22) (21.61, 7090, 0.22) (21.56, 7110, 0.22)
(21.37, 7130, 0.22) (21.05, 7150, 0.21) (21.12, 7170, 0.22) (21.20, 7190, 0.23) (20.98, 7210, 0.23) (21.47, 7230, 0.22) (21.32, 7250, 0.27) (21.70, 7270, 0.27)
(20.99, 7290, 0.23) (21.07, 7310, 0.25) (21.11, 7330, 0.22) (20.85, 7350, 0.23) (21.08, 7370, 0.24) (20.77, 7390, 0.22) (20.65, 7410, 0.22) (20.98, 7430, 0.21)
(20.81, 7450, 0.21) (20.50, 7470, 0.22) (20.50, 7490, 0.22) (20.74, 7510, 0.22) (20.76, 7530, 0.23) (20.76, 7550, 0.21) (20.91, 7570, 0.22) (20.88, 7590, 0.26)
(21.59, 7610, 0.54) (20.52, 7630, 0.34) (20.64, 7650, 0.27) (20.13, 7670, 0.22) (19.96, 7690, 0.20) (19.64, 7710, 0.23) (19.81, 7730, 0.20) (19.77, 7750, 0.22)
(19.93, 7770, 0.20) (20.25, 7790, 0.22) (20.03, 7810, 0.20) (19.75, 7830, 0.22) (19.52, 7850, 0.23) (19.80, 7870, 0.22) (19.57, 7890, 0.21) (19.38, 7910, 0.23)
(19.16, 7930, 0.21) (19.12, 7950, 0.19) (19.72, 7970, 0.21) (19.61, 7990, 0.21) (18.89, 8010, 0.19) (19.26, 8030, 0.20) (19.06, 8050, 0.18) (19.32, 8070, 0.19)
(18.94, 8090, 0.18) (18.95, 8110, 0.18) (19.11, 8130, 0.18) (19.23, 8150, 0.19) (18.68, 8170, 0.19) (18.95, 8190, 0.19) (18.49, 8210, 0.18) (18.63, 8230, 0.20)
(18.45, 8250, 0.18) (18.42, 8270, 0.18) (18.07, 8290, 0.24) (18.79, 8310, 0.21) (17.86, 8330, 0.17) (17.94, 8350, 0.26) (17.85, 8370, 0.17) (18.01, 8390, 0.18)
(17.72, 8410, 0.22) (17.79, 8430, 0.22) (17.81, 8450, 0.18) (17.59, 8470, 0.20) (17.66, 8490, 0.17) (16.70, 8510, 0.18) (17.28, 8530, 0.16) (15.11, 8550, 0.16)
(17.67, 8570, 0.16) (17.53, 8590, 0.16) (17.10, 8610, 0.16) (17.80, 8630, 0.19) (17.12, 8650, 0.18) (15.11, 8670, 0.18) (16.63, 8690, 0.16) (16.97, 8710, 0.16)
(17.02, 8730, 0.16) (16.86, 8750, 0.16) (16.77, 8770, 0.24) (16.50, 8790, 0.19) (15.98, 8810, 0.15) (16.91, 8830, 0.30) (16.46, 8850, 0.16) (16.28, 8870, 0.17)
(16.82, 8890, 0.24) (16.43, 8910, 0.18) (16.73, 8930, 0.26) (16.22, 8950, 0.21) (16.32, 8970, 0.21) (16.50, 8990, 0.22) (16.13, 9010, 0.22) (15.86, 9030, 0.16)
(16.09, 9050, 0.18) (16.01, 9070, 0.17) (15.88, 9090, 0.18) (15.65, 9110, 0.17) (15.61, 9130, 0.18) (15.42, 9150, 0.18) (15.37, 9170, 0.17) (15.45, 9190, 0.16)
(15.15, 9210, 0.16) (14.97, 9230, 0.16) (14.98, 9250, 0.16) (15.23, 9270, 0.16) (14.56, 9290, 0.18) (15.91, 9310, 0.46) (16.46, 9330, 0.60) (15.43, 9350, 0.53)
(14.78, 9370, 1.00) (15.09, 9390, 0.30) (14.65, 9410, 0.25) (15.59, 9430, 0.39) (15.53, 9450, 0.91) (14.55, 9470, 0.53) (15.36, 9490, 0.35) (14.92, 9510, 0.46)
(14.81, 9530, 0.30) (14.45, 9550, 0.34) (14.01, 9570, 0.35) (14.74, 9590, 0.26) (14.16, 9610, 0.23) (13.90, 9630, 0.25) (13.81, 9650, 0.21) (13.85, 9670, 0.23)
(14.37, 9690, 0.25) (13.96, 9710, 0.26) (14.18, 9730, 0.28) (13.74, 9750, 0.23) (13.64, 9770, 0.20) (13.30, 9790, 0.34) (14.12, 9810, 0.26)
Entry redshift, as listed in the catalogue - 0.000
